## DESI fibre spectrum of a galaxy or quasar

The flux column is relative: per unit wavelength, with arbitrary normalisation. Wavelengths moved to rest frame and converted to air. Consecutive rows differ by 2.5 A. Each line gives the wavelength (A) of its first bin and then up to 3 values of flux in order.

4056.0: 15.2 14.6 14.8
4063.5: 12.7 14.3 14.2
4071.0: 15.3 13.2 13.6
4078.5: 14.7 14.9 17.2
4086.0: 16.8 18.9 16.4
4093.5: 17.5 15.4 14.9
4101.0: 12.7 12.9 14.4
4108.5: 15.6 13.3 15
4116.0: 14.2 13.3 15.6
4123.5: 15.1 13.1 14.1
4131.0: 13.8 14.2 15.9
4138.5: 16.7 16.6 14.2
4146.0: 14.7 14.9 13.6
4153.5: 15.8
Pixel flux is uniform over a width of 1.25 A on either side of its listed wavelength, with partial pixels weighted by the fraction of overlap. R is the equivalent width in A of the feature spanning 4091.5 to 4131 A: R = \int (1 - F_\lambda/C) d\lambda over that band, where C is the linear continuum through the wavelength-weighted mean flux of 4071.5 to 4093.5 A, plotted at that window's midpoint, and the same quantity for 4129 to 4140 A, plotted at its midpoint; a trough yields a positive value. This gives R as 2.4 A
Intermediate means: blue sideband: 15.8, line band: 14.5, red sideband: 15.1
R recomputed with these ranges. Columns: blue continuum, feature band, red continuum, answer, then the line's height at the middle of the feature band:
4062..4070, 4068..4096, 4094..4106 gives -3.4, 14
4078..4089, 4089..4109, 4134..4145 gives 1.4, 16.3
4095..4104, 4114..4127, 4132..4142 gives 0.6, 15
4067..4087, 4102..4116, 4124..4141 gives 0.6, 14.9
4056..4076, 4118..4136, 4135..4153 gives 0.8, 15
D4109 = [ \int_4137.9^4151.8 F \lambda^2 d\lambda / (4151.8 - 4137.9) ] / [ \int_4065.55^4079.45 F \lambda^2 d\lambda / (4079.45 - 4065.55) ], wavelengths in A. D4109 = 1.1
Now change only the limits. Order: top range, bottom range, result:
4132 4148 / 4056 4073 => 1.11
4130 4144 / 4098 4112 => 1.12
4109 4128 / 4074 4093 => 0.91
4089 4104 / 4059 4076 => 1.10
